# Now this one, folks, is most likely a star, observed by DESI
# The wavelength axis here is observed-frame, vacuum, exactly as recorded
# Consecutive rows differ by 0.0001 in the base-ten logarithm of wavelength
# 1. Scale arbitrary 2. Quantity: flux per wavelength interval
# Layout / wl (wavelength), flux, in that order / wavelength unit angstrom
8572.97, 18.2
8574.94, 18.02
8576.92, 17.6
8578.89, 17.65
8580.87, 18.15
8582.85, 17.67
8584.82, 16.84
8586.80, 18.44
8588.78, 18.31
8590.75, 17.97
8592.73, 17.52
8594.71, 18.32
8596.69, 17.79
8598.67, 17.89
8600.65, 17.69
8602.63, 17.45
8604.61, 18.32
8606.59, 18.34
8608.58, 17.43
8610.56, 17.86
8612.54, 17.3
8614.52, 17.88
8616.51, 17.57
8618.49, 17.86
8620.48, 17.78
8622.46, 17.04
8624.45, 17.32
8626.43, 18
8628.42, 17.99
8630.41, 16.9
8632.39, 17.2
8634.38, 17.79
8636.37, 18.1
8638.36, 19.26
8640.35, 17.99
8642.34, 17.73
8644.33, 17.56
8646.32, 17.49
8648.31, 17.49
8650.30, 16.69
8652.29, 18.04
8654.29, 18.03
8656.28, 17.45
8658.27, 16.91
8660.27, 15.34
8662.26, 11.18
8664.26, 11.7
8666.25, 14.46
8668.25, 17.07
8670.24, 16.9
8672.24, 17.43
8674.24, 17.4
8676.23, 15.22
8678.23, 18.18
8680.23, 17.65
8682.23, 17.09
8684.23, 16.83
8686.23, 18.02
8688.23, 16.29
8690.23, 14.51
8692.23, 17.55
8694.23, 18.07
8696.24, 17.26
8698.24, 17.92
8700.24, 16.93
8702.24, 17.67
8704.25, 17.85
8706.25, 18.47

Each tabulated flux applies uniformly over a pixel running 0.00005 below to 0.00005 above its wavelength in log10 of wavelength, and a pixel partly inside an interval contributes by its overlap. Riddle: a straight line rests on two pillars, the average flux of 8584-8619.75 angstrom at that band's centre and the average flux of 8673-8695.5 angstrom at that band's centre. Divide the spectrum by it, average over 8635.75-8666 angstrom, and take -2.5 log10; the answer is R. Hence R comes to 0.04 mag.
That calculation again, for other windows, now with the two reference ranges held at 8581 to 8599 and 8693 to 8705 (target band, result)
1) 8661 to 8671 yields 0.24 mag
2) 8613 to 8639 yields 0.00 mag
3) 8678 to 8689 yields 0.02 mag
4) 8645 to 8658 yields 0.01 mag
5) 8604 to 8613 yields 0.00 mag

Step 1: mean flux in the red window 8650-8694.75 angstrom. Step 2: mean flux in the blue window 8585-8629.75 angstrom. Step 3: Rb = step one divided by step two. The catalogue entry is 0.92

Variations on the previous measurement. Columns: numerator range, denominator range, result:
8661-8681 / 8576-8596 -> 0.88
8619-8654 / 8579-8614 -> 0.99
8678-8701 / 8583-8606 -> 0.96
